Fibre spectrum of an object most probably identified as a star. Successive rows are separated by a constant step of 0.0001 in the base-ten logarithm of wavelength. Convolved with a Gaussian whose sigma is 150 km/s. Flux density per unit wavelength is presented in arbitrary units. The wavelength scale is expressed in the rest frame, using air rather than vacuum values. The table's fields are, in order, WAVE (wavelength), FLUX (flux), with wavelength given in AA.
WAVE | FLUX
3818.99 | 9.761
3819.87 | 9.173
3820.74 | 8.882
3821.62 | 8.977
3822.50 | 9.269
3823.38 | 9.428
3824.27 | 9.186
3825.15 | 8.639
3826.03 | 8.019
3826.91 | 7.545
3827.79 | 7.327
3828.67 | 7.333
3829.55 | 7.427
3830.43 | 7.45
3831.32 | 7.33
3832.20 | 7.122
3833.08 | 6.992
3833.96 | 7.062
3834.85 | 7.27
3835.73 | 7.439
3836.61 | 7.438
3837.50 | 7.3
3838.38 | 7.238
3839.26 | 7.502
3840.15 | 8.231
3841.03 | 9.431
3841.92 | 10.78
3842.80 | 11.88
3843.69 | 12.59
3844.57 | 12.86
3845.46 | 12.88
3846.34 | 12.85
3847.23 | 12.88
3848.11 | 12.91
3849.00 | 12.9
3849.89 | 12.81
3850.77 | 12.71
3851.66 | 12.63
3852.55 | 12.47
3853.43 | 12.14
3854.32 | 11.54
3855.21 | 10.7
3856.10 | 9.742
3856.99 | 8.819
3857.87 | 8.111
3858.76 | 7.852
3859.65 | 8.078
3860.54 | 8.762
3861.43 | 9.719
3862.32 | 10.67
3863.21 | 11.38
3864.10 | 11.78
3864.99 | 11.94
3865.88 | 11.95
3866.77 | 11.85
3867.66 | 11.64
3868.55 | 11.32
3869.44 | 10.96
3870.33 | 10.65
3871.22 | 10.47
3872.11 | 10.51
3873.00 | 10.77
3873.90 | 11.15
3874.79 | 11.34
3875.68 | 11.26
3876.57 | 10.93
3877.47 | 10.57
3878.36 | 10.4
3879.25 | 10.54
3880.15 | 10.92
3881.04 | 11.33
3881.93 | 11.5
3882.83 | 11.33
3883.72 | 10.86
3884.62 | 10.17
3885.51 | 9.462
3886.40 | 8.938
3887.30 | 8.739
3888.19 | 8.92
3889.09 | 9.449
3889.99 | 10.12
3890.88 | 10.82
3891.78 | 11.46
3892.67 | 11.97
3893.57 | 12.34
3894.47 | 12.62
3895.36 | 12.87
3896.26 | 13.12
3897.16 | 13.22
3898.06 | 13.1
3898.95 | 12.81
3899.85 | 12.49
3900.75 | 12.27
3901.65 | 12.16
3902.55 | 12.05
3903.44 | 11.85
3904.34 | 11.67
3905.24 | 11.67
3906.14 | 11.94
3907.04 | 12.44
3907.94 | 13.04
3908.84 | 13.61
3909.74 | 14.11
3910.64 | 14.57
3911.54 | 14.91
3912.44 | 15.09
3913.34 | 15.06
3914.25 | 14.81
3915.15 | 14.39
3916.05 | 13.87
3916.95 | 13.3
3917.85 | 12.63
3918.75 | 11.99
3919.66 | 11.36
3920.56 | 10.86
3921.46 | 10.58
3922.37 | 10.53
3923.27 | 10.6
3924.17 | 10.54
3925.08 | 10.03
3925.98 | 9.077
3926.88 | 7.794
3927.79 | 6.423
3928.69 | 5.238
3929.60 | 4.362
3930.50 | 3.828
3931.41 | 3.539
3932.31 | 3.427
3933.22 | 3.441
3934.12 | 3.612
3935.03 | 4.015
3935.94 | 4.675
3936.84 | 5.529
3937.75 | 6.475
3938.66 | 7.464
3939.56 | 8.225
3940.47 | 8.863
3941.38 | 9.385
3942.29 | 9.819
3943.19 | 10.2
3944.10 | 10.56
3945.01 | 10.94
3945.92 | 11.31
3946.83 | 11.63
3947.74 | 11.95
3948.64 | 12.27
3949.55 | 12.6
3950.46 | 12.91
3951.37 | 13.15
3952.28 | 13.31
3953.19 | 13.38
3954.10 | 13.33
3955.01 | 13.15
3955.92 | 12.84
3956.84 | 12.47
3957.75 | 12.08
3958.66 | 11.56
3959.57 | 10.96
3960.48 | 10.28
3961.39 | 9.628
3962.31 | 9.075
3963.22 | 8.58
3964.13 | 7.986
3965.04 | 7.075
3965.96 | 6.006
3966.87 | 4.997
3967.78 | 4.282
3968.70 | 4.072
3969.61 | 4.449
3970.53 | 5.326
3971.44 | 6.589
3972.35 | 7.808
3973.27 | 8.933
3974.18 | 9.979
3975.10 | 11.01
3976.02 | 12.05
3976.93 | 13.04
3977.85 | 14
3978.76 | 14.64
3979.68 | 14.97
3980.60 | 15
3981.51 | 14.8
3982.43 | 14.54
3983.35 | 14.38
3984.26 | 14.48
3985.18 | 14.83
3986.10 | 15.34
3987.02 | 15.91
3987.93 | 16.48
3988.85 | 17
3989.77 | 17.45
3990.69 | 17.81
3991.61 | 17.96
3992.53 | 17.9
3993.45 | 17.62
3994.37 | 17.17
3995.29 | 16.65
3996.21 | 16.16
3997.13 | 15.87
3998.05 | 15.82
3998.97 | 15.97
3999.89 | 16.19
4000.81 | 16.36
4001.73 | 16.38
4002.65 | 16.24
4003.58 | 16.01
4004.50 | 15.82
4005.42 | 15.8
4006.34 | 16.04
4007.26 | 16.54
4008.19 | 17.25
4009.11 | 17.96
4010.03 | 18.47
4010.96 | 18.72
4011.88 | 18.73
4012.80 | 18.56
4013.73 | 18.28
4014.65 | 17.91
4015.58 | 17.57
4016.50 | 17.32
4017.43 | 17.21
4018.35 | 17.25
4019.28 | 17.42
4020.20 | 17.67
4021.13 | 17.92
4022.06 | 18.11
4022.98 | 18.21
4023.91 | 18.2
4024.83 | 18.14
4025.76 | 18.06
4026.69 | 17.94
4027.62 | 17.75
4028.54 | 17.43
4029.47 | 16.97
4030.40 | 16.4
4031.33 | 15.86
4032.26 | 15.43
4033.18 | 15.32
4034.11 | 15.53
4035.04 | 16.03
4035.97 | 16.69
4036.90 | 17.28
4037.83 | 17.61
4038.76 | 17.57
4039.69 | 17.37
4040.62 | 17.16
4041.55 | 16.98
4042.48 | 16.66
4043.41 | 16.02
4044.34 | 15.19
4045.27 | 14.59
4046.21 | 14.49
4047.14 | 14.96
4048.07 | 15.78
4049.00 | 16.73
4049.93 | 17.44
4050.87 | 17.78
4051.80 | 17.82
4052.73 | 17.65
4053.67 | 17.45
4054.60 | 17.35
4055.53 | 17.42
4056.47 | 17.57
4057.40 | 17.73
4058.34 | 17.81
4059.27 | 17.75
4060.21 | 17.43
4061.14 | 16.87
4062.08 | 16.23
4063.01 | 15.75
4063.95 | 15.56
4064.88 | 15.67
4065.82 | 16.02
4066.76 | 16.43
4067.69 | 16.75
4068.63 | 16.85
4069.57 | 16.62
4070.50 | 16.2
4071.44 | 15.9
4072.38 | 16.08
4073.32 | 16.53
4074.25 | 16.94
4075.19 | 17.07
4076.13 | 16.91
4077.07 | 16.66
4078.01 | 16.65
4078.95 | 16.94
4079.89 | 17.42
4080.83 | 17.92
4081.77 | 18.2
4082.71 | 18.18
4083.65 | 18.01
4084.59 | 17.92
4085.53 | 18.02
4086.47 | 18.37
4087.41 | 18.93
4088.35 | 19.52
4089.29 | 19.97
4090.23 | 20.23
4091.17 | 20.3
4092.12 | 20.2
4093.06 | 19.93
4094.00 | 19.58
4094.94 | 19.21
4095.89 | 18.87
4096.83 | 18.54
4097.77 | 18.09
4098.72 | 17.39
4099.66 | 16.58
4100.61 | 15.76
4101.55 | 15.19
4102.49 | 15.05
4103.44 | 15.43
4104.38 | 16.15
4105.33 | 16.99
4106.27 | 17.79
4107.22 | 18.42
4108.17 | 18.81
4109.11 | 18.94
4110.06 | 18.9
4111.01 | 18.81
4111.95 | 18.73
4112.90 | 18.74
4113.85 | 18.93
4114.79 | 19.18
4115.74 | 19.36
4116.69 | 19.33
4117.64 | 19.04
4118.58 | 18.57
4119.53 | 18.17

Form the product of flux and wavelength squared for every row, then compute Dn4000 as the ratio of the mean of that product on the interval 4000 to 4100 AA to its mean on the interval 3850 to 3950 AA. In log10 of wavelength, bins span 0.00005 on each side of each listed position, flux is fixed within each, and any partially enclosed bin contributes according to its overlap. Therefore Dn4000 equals 1.77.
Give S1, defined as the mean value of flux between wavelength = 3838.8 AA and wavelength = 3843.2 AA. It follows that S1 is 9.53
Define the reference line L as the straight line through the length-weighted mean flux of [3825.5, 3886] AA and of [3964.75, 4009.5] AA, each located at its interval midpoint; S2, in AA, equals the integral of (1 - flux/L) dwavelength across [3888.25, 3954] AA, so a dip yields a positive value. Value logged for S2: 6.6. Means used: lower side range 10.2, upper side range 13.7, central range 10.7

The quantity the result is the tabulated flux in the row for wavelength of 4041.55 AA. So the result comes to 16.98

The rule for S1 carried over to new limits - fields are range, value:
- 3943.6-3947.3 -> 11.1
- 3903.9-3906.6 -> 11.8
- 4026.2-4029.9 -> 17.5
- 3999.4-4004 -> 16.2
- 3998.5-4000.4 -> 16.1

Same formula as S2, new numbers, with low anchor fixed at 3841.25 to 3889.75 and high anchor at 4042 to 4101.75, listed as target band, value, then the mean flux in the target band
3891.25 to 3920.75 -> -1.7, 12.9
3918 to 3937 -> 8.1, 7.32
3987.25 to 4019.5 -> -4.0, 17.1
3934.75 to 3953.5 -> 4.8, 9.97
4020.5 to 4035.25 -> -1.1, 17.1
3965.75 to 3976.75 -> 5.4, 7.3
